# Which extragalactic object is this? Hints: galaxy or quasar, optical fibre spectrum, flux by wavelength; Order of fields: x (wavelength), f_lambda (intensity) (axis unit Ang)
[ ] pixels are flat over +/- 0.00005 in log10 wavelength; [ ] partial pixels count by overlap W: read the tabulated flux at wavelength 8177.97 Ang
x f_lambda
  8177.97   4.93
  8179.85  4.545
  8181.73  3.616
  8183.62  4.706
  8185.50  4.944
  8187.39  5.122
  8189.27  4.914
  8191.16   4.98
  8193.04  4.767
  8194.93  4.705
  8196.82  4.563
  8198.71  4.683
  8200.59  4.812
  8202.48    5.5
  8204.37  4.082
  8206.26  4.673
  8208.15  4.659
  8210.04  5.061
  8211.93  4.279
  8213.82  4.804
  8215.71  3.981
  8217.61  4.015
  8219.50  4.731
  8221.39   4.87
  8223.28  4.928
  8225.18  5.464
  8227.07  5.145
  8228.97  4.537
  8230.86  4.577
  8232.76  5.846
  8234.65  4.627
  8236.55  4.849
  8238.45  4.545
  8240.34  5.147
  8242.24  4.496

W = 4.93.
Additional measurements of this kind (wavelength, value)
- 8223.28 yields 4.928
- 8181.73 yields 3.616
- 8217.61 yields 4.015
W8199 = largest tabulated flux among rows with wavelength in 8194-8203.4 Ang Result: 5.5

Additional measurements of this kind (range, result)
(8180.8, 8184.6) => 4.706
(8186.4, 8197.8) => 5.122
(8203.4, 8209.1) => 4.673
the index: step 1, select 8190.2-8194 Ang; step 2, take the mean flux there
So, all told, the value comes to 4.87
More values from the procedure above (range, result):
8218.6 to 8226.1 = 5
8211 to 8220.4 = 4.36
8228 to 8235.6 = 4.9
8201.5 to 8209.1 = 4.73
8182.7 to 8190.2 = 4.93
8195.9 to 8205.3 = 4.73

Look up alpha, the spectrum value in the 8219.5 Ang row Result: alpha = 4.731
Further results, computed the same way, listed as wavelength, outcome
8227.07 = 5.145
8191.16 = 4.98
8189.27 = 4.914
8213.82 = 4.804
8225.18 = 5.464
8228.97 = 4.537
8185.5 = 4.944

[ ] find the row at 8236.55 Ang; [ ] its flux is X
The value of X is 4.849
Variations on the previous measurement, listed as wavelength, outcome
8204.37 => 4.082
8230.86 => 4.577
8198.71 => 4.683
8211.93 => 4.279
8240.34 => 5.147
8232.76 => 5.846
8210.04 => 5.061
